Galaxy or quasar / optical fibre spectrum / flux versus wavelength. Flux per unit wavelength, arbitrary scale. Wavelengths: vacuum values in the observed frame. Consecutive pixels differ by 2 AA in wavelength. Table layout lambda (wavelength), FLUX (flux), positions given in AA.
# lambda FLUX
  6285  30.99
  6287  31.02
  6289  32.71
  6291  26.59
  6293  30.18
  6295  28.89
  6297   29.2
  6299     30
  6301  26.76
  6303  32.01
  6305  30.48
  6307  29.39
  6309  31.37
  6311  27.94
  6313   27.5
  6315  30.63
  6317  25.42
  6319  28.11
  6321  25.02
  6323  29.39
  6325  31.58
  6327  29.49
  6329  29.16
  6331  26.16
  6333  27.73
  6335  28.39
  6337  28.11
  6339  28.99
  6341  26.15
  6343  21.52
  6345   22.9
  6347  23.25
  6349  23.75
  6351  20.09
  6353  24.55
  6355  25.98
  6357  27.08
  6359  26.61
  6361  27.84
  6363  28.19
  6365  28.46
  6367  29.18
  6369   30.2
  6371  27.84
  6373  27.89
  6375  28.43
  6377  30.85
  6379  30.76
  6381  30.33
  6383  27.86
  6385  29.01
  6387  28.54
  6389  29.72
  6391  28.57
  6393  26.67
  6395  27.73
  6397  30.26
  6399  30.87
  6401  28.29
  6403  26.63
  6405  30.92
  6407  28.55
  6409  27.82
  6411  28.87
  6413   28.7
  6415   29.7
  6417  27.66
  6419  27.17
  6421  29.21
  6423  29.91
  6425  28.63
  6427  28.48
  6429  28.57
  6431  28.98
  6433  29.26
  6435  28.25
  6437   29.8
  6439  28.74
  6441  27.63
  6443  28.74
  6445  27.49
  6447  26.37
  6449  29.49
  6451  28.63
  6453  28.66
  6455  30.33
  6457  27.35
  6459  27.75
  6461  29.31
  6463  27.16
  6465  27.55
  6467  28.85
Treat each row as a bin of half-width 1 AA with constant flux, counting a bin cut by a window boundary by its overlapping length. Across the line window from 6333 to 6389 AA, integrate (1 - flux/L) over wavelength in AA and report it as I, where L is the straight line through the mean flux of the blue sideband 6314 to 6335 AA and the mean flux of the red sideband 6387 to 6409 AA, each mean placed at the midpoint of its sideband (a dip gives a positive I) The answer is 2.6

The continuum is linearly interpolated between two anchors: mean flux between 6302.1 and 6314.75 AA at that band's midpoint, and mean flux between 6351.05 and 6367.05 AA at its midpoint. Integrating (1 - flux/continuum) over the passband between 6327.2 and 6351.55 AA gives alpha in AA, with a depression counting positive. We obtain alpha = 1.9 AA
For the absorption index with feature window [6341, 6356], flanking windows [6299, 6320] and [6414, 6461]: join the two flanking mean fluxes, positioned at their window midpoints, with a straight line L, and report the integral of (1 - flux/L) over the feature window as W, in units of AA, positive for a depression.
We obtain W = 2.87 AA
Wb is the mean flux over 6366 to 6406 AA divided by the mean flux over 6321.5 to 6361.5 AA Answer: 1.1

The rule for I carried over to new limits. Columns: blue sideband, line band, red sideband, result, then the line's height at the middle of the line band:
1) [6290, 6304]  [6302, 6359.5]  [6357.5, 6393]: 3.5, 28.9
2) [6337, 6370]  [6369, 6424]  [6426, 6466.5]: -3.6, 27.1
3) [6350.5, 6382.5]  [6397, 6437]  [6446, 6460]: -0.9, 28.2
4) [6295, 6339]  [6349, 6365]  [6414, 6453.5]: 1.6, 28.7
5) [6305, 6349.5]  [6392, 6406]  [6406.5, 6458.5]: -0.3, 28.2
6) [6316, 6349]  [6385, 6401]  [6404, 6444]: -0.4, 28.1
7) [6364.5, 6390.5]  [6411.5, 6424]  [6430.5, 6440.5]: 0.1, 29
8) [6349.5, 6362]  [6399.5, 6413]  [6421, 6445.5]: -0.5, 27.5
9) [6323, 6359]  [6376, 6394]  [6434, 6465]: -1.4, 27.1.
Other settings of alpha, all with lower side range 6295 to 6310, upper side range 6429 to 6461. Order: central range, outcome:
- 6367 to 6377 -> 0.1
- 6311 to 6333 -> 1.1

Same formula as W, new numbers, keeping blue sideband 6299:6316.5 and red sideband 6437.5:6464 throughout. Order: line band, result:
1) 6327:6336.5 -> 0.4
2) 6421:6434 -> -0.2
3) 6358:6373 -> 0.3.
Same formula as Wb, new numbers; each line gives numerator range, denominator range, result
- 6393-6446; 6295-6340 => 1.00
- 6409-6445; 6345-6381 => 1.06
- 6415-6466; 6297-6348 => 1.02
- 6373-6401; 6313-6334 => 1.03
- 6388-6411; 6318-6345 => 1.04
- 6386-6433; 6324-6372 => 1.07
